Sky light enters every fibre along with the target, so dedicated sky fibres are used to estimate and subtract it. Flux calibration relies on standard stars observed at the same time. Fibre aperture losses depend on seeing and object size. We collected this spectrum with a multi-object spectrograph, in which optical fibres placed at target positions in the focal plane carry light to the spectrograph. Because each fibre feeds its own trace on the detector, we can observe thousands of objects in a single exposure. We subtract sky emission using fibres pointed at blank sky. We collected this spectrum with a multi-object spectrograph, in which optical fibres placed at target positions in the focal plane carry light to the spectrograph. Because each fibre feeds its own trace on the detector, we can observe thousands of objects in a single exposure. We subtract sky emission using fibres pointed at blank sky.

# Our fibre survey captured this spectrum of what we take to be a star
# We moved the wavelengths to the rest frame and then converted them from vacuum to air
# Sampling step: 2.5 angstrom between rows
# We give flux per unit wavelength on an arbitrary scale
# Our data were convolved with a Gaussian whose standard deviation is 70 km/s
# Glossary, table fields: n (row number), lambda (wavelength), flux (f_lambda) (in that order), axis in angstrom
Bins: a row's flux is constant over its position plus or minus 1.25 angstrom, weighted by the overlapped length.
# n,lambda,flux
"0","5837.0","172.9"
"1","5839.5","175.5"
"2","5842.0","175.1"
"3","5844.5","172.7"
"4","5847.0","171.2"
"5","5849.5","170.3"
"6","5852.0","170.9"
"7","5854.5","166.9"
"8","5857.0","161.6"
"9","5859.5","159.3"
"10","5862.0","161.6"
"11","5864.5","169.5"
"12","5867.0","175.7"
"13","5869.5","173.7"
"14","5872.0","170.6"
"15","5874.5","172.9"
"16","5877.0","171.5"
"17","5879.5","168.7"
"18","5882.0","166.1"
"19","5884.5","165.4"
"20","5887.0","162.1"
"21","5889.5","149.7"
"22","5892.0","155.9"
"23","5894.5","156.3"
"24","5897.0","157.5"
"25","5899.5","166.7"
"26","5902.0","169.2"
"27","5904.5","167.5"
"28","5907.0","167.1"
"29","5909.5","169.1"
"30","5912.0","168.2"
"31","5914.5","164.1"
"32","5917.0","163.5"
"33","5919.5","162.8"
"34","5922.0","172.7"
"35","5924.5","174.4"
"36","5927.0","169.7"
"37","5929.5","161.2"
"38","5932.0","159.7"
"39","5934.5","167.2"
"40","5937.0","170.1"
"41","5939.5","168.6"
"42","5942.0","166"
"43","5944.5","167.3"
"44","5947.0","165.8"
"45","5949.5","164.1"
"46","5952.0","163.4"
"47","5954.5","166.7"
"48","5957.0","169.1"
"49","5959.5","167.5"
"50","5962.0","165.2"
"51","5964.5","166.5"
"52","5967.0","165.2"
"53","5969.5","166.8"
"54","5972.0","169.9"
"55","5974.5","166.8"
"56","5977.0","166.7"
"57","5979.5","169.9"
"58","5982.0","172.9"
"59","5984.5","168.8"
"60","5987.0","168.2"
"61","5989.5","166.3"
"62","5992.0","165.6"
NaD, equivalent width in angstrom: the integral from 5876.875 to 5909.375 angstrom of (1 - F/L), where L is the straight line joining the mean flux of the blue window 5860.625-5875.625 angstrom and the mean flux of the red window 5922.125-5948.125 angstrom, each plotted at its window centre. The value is 1.2 angstrom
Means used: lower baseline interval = 171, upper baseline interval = 167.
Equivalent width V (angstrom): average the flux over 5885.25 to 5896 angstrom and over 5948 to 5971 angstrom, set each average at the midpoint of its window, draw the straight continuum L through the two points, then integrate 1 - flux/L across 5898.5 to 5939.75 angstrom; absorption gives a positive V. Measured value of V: -1.7 angstrom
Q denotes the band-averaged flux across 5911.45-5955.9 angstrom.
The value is 166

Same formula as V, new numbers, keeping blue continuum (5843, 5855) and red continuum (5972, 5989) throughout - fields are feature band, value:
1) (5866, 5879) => -0.2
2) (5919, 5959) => 0.6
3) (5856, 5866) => 0.4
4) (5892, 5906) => 0.6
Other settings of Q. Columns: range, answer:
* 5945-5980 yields 167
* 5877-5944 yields 165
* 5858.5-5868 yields 166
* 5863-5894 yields 167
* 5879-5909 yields 163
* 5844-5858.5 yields 169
